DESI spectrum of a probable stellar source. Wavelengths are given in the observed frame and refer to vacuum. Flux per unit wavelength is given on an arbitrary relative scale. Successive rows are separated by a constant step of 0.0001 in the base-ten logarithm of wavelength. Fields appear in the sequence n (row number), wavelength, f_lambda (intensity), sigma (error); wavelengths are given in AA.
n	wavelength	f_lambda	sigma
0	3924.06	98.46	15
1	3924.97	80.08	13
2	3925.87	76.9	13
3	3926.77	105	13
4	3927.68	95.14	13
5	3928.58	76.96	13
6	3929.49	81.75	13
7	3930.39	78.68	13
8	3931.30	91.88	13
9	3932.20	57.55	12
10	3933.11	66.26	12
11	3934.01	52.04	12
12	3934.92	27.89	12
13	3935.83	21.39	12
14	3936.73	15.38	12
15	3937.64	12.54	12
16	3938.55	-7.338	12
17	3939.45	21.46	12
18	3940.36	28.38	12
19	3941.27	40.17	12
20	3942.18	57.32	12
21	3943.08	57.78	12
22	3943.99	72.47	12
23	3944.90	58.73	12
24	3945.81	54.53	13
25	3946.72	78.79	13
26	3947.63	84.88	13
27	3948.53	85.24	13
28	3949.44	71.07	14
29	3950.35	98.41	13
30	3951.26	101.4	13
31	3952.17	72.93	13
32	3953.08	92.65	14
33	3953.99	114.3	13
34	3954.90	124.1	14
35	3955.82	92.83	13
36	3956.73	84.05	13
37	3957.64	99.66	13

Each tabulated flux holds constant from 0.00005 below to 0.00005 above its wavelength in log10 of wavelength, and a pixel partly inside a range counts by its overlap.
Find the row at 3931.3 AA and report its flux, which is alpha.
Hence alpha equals 91.88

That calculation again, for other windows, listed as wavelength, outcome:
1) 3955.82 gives 92.83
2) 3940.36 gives 28.38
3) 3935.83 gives 21.39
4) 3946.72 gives 78.79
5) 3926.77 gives 105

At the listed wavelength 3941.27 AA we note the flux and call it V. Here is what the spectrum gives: 40.17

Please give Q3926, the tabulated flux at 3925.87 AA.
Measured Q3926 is 76.9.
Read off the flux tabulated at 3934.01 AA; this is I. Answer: 52.04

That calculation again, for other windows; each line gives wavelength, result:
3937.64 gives 12.54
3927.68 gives 95.14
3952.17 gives 72.93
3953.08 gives 92.65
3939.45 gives 21.46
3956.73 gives 84.05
